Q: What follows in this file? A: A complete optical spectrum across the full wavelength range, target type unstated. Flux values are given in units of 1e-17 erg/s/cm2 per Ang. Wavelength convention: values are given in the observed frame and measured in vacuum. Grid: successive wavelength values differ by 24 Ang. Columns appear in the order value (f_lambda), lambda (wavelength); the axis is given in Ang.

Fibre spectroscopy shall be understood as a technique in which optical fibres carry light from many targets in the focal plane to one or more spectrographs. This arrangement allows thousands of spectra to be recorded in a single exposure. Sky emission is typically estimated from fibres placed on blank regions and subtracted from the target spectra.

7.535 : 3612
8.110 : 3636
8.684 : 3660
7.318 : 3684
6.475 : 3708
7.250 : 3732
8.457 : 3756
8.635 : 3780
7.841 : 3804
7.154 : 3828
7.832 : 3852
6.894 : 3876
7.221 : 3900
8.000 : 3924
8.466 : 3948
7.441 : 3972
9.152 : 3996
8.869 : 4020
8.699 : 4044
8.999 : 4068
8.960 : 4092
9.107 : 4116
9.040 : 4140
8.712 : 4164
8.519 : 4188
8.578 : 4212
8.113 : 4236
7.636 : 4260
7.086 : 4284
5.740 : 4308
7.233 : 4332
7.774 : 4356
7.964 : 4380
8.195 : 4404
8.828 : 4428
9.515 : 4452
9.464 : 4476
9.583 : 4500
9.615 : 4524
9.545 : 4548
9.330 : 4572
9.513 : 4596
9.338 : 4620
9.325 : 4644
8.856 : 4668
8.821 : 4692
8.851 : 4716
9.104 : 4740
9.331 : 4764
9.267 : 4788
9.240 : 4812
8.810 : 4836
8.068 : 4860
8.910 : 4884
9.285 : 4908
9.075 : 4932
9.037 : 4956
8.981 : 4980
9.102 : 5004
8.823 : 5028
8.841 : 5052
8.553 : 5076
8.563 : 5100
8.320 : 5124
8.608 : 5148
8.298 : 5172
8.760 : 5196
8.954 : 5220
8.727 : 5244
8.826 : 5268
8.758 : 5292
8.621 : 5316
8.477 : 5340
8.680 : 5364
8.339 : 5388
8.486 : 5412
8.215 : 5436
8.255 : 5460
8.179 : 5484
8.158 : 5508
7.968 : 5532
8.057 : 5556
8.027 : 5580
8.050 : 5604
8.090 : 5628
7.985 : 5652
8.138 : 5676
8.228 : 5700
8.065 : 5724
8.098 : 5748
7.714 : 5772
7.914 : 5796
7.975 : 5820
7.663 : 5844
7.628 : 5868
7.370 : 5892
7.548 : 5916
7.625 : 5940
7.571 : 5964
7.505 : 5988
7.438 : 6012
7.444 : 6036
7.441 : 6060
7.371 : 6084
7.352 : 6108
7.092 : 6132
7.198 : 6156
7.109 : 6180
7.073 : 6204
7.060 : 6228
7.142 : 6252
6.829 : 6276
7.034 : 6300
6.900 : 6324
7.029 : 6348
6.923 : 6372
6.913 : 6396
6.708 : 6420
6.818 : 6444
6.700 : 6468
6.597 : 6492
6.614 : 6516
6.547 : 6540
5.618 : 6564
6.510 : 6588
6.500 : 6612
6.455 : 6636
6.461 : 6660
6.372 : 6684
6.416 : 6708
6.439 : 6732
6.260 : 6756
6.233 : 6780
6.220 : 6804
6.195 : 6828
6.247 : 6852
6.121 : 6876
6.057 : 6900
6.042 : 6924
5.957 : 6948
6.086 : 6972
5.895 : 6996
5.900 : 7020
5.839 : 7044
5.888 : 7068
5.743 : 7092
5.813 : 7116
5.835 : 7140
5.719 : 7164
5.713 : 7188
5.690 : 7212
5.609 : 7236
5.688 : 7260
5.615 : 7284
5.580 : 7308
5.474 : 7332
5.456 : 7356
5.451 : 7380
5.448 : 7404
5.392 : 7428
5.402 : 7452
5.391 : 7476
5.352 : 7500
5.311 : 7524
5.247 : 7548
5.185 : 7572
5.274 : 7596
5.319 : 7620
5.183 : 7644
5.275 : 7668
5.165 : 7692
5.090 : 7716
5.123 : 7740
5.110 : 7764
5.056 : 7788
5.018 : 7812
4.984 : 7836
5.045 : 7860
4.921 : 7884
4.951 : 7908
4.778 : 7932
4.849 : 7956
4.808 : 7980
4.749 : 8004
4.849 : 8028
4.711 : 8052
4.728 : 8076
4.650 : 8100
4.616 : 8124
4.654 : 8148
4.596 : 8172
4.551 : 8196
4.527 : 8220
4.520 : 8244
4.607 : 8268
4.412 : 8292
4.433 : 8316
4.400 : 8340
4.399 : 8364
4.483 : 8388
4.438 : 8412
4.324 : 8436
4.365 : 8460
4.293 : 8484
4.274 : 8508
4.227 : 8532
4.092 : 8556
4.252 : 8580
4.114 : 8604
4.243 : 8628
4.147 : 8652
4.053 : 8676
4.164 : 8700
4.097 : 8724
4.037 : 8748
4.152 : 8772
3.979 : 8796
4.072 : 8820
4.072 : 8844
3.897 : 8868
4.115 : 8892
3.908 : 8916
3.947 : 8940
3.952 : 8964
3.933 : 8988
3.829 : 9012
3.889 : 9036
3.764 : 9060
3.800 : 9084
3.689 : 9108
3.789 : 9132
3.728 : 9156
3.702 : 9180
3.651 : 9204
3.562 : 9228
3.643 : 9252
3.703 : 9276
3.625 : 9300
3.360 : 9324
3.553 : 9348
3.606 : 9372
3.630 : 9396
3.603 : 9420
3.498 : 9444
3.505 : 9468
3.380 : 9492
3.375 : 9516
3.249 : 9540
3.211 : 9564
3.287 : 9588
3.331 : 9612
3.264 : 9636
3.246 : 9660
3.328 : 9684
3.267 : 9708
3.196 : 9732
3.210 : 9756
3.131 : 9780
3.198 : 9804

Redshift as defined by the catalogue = 0.000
